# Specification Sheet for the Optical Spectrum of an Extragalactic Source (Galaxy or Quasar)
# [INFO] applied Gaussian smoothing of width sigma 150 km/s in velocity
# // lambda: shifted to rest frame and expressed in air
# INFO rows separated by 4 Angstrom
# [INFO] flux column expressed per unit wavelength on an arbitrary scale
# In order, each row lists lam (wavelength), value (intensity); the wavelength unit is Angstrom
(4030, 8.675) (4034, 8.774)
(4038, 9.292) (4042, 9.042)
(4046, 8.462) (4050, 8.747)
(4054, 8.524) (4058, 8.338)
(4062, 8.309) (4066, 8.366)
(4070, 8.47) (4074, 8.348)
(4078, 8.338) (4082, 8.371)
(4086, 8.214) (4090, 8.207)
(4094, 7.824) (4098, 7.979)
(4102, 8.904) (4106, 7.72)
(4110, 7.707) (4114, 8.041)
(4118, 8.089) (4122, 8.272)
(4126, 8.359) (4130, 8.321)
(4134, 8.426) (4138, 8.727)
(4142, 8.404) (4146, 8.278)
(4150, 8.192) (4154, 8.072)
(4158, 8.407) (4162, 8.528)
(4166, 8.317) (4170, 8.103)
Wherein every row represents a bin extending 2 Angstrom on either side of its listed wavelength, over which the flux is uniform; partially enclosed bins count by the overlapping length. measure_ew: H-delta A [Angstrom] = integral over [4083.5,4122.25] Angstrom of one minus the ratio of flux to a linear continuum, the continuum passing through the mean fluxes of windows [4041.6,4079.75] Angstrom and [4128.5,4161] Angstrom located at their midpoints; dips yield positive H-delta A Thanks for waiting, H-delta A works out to 1.49 Angstrom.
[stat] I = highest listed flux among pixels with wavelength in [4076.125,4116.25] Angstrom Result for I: 8.904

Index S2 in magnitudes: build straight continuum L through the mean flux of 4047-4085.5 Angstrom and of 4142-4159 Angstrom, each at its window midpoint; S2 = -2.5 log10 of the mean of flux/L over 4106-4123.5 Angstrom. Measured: 0.04 mag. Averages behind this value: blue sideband 8.42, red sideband 8.25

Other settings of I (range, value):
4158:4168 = 8.528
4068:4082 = 8.47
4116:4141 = 8.727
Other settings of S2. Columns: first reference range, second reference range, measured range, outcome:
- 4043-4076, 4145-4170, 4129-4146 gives -0.017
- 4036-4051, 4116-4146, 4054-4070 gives 0.051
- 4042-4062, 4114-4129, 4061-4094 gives 0.017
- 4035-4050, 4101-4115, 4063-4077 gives 0.019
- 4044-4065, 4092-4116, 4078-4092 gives -0.010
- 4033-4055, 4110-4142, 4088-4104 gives 0.033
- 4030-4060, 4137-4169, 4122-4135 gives 0.011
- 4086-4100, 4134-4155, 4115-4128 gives -0.002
